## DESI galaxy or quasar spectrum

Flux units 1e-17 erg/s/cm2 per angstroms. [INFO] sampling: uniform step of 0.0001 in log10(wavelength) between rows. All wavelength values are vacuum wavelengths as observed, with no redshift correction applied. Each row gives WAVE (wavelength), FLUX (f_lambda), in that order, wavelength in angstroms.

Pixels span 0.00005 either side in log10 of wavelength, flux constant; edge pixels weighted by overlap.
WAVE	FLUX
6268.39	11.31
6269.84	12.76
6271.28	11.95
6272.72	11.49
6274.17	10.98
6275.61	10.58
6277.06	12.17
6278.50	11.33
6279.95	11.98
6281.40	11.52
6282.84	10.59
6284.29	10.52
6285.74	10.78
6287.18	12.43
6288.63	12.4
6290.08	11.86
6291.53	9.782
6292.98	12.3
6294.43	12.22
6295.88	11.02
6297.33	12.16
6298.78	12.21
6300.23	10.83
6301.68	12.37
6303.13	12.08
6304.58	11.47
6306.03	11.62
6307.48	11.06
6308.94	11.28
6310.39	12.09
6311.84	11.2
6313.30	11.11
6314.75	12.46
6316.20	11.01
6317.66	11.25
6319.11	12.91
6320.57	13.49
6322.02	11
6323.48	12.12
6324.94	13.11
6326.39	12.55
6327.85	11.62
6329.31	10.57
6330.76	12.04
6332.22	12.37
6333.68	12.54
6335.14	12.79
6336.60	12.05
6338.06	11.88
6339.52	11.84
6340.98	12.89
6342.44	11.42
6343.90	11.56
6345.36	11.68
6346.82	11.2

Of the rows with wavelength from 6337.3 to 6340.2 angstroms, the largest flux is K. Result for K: 11.88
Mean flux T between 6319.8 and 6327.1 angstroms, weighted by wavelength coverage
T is 12.5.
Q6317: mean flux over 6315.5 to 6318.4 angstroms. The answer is 11.1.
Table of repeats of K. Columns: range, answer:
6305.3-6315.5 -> 12.46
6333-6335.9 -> 12.79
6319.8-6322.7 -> 13.49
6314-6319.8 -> 12.91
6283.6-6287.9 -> 12.43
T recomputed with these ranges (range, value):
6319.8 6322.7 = 12.3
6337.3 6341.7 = 12.2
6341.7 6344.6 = 11.5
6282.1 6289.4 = 11.4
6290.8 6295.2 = 11.4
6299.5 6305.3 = 11.7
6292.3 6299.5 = 12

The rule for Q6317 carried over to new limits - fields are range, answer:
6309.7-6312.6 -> 11.6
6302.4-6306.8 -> 11.7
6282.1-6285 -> 10.6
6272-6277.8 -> 11.3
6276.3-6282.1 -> 11.7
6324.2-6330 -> 12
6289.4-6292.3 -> 10.8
